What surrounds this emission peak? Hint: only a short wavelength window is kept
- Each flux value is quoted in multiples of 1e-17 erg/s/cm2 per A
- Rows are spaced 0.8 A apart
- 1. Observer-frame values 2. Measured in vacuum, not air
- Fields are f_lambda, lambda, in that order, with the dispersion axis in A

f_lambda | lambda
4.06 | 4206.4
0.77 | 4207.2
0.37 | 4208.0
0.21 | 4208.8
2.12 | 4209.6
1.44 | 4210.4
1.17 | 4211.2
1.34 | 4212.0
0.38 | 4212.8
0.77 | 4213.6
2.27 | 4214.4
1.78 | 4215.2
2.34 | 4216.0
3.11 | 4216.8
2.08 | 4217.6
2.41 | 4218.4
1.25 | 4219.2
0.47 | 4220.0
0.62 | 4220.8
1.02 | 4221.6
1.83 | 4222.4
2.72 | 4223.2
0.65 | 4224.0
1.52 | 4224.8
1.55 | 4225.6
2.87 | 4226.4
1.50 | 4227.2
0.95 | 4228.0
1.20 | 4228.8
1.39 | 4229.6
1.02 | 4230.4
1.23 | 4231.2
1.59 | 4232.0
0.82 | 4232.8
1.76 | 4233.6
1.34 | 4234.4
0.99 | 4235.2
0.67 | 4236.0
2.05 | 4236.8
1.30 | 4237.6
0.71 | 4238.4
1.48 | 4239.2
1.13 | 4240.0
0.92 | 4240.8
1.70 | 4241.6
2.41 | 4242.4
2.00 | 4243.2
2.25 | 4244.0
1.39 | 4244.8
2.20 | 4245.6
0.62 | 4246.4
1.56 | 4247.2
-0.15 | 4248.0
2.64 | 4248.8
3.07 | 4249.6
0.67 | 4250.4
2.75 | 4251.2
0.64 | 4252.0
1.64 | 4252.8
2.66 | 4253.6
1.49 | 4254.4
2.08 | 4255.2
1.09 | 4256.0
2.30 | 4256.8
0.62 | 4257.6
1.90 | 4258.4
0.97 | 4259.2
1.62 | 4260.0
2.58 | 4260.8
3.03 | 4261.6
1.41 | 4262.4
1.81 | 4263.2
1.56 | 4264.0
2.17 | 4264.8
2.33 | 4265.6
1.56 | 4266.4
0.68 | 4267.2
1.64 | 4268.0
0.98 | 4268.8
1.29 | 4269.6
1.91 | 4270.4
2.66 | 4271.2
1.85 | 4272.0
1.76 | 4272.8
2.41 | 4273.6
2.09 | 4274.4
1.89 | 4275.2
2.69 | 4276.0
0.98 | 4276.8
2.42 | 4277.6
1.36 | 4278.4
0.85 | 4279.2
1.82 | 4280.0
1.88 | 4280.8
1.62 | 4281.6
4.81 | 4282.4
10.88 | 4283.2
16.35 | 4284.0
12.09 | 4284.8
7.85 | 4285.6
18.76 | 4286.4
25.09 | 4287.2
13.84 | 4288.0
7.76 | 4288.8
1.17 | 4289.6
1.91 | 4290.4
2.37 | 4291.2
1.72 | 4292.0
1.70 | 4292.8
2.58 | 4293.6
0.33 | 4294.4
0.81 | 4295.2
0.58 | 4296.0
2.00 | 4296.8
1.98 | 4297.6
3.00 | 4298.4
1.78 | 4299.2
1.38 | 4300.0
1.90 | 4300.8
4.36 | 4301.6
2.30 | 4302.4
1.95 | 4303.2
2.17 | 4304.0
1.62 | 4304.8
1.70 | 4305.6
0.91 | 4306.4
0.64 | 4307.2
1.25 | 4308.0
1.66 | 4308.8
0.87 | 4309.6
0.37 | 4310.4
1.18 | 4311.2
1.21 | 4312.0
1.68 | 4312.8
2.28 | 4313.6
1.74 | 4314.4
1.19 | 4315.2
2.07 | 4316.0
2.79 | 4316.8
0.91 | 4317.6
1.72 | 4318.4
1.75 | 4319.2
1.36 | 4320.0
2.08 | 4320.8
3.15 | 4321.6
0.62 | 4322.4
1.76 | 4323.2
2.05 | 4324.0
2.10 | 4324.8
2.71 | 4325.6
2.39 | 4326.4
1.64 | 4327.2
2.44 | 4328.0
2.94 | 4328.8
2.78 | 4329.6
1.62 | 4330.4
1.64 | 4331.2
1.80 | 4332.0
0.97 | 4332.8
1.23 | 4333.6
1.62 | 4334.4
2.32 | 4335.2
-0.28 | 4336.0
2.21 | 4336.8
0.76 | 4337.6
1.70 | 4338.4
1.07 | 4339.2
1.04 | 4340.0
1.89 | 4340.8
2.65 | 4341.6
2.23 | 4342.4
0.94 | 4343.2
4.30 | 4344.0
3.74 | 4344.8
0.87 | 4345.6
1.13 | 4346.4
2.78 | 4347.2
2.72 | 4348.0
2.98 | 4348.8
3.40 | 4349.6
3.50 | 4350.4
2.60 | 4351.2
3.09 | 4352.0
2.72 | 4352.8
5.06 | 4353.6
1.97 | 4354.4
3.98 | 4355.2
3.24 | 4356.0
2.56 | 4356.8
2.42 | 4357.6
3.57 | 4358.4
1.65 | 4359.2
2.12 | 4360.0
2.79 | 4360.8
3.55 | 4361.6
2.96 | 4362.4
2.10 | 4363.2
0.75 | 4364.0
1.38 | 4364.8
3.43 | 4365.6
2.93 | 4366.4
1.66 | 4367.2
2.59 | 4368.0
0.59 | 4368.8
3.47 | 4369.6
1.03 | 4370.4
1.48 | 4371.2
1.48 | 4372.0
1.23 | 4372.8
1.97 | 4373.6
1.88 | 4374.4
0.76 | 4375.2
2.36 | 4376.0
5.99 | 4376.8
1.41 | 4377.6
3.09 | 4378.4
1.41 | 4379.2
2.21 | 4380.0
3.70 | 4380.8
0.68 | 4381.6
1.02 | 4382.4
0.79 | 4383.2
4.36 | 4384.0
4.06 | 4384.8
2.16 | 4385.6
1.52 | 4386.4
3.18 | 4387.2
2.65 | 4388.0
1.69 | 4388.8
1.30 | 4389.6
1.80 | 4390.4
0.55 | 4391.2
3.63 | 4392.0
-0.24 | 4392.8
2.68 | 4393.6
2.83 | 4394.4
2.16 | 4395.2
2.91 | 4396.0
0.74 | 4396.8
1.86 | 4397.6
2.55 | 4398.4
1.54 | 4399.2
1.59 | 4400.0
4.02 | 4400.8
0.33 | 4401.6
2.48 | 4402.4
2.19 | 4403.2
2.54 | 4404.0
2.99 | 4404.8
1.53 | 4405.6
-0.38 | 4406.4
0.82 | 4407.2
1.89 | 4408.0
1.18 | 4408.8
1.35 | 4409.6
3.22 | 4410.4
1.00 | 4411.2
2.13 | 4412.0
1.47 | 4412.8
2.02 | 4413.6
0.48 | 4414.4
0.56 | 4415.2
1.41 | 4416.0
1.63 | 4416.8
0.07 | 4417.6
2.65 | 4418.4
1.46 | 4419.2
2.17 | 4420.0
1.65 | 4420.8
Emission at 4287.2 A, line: [O II] 3727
